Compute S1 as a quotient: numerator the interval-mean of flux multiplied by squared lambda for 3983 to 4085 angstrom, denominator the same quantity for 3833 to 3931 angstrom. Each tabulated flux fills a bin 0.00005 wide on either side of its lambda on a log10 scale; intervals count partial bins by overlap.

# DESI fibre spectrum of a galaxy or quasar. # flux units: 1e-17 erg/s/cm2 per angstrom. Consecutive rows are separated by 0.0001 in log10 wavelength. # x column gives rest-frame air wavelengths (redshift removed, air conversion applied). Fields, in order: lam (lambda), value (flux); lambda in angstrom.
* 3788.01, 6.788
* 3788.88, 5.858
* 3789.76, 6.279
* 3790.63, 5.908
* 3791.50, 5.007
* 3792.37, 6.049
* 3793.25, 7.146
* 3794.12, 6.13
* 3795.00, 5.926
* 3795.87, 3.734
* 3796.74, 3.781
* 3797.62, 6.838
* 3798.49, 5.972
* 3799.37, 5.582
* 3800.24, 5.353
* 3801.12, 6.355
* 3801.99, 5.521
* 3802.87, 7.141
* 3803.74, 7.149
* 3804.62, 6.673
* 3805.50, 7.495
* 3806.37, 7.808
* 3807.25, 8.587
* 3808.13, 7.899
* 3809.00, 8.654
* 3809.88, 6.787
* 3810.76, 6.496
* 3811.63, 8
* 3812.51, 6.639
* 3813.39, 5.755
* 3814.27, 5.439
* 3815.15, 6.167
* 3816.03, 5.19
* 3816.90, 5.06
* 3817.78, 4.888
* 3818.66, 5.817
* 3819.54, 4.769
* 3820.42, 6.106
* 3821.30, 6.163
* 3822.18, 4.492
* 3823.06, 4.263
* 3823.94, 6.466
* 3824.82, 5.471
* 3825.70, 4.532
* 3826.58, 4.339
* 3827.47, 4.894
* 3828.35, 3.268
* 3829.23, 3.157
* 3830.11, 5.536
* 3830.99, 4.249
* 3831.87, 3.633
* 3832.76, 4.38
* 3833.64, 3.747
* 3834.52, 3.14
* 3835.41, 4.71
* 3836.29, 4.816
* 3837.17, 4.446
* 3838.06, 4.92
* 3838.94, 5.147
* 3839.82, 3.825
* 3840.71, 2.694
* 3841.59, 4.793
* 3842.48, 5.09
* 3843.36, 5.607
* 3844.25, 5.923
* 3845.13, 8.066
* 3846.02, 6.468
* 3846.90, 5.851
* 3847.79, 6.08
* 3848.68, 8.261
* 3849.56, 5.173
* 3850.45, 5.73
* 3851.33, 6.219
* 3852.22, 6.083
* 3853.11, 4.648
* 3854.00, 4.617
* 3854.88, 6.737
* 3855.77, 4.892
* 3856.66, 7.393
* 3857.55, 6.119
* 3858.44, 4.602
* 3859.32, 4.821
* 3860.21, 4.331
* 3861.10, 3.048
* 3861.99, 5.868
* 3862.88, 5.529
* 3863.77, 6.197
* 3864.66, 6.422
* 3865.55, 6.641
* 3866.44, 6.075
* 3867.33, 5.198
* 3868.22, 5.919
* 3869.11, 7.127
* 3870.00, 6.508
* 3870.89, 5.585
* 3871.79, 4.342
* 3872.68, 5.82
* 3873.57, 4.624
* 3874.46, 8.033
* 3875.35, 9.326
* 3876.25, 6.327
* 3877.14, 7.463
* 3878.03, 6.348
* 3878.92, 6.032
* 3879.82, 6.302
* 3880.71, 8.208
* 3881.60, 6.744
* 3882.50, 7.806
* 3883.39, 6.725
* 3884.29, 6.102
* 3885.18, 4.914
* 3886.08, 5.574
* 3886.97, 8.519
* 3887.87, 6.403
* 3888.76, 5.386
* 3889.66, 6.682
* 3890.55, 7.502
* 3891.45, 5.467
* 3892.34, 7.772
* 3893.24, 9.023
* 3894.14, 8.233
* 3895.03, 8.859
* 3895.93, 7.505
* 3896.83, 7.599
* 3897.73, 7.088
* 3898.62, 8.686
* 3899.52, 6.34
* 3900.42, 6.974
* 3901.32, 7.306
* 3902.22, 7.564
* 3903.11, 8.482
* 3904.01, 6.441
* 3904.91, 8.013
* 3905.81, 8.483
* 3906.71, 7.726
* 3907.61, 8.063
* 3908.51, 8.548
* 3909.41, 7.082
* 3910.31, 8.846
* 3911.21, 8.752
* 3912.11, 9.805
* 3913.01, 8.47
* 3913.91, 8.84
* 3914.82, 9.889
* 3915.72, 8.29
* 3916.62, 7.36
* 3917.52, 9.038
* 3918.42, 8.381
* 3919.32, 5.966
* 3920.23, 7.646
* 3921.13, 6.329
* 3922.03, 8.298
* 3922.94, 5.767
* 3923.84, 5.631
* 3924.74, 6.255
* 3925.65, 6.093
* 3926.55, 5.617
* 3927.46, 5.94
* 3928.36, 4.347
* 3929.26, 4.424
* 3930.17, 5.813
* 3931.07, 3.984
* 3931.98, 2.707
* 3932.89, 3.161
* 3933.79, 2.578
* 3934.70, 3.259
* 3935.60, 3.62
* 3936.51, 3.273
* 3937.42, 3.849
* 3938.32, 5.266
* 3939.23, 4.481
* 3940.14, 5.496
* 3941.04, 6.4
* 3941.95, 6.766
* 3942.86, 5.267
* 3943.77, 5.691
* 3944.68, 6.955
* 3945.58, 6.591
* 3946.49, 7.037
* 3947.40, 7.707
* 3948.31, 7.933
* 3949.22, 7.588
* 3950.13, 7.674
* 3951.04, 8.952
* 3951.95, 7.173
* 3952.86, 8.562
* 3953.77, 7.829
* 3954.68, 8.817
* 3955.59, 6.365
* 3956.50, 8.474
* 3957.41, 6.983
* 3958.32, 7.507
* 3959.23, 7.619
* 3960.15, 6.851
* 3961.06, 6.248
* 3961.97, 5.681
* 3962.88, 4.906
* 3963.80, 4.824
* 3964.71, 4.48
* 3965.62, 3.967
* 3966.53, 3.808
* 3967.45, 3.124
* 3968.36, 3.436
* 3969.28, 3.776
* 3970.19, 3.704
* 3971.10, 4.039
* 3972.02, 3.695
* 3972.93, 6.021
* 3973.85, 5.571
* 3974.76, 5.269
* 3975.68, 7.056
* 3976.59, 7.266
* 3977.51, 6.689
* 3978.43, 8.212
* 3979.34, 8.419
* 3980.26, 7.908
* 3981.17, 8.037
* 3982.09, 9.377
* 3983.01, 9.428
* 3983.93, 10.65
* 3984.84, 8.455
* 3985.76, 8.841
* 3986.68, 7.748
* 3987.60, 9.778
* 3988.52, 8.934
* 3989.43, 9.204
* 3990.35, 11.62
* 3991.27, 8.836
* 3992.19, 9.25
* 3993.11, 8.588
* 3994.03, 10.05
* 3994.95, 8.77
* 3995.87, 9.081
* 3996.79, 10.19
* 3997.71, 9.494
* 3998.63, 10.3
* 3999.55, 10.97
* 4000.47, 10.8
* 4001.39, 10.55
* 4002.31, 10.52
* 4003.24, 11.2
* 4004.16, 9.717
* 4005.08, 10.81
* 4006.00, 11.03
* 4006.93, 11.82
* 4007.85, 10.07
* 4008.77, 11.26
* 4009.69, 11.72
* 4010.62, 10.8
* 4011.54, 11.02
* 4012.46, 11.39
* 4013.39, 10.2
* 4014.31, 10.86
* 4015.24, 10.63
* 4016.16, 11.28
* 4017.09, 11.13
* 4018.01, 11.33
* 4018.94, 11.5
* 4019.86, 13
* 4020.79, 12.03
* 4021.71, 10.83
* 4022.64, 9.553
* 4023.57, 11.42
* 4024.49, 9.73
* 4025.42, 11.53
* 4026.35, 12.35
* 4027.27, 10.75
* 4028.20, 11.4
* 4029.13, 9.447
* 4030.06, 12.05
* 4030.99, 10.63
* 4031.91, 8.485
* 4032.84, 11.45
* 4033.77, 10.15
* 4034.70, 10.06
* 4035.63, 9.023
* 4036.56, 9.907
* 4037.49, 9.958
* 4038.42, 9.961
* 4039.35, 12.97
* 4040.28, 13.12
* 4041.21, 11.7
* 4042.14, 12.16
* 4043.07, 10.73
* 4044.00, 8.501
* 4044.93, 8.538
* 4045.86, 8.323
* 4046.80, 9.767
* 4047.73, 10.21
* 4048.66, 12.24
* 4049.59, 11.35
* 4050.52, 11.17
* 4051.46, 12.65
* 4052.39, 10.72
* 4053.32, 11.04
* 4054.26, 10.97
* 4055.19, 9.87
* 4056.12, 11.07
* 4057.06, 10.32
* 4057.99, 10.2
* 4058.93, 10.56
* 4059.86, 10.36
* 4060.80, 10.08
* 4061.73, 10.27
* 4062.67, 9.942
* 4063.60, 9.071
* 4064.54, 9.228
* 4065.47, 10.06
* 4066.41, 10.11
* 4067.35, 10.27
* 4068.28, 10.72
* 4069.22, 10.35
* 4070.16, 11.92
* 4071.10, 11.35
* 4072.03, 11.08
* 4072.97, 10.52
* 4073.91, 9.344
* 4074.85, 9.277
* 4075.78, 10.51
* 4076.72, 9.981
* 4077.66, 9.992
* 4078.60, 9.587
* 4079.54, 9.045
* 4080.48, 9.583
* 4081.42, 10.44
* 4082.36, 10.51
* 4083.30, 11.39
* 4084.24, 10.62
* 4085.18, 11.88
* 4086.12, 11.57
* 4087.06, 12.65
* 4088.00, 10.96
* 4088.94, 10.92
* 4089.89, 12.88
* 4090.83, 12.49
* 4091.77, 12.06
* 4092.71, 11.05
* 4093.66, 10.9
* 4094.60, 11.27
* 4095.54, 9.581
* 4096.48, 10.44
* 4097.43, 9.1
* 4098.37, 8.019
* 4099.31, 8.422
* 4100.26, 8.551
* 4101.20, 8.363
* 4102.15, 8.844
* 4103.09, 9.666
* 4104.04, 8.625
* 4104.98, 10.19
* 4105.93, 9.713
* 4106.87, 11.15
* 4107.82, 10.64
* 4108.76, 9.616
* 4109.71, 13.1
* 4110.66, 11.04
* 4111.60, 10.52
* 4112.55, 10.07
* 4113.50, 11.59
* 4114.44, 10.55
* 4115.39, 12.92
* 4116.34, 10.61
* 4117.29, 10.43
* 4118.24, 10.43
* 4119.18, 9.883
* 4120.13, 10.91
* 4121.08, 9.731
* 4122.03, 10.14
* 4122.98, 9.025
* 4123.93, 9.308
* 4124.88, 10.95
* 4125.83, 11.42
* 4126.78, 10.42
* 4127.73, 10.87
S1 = 1.74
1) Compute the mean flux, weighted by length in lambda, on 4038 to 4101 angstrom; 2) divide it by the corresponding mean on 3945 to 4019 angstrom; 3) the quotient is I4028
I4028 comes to 1.3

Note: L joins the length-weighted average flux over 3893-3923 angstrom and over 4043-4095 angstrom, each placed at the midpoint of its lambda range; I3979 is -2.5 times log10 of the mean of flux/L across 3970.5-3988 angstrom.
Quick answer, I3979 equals 0.220 mag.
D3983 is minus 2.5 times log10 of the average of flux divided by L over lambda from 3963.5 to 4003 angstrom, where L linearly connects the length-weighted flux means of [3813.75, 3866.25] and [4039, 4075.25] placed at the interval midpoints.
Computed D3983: 0.14 mag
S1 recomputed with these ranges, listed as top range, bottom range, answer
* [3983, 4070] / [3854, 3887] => 1.85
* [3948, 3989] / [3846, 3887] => 1.18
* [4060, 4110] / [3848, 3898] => 1.80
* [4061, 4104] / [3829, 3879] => 2.09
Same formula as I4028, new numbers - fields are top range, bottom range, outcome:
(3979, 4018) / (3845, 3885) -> 1.64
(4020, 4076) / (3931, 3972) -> 1.87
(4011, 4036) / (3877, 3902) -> 1.54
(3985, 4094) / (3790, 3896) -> 1.79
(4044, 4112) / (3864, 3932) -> 1.49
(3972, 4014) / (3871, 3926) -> 1.28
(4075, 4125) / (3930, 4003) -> 1.49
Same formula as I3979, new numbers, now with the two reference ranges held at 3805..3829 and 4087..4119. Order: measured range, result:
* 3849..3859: 0.152 mag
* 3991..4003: -0.120 mag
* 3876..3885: 0.031 mag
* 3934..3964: 0.251 mag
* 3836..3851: 0.166 mag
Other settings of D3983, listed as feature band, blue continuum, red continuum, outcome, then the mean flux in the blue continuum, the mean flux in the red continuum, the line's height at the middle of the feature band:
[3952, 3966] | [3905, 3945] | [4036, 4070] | 0.12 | 6.34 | 10.5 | 7.45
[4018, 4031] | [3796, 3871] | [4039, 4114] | -0.18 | 5.61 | 10.5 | 9.45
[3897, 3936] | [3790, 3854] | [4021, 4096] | 0.12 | 5.61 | 10.6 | 7.62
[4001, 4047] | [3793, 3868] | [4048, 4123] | -0.16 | 5.59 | 10.5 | 9.31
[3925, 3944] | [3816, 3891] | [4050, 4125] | 0.48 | 5.62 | 10.4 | 7.28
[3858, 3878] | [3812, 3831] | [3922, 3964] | -0.08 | 5.15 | 5.99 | 5.47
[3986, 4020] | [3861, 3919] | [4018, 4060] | -0.05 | 7.17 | 10.8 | 9.89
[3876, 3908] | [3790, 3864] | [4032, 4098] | -0.04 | 5.57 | 10.6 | 6.94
